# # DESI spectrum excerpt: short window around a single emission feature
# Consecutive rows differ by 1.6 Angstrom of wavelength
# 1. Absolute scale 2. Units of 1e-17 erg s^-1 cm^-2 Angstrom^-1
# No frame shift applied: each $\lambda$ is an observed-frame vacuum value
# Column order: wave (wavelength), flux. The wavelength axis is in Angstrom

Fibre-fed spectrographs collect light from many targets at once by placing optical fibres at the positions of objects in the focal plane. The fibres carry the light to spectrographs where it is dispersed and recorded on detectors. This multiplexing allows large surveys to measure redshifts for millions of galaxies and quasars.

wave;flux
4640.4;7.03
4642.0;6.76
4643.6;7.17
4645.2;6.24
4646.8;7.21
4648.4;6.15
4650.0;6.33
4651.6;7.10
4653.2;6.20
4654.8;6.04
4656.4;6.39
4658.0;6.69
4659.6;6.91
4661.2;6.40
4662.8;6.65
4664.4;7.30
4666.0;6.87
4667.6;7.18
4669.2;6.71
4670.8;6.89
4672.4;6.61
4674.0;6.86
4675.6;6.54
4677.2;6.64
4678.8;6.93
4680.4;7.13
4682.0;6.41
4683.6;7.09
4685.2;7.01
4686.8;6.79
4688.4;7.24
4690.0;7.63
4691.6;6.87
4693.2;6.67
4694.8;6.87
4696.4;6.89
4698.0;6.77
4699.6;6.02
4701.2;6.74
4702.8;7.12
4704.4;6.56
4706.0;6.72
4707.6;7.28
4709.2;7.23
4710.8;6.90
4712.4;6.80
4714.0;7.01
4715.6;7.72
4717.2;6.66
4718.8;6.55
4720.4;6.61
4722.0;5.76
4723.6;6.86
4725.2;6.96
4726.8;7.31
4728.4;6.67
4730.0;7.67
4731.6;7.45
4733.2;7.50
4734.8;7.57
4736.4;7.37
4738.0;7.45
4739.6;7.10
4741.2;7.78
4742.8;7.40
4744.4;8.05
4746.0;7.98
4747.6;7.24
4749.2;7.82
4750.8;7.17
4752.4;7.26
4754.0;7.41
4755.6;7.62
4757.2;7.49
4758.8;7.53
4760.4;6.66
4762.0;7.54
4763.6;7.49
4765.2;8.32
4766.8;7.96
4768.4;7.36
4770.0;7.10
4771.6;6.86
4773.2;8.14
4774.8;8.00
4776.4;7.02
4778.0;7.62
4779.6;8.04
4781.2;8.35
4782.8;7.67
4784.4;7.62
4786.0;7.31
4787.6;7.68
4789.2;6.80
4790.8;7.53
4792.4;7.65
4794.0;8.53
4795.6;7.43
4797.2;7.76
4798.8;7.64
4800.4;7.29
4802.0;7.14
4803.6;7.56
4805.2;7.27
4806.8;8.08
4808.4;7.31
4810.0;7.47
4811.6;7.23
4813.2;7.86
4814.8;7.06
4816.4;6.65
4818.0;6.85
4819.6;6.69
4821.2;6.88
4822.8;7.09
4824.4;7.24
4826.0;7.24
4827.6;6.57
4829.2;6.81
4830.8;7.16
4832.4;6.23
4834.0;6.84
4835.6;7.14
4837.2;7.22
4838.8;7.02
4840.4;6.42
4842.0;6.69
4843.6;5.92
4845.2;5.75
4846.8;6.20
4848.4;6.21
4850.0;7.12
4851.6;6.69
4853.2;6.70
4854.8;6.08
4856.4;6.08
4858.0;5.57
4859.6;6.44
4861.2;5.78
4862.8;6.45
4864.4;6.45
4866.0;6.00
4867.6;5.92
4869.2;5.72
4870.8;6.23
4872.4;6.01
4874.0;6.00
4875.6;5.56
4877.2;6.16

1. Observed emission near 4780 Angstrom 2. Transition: C III] 1909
